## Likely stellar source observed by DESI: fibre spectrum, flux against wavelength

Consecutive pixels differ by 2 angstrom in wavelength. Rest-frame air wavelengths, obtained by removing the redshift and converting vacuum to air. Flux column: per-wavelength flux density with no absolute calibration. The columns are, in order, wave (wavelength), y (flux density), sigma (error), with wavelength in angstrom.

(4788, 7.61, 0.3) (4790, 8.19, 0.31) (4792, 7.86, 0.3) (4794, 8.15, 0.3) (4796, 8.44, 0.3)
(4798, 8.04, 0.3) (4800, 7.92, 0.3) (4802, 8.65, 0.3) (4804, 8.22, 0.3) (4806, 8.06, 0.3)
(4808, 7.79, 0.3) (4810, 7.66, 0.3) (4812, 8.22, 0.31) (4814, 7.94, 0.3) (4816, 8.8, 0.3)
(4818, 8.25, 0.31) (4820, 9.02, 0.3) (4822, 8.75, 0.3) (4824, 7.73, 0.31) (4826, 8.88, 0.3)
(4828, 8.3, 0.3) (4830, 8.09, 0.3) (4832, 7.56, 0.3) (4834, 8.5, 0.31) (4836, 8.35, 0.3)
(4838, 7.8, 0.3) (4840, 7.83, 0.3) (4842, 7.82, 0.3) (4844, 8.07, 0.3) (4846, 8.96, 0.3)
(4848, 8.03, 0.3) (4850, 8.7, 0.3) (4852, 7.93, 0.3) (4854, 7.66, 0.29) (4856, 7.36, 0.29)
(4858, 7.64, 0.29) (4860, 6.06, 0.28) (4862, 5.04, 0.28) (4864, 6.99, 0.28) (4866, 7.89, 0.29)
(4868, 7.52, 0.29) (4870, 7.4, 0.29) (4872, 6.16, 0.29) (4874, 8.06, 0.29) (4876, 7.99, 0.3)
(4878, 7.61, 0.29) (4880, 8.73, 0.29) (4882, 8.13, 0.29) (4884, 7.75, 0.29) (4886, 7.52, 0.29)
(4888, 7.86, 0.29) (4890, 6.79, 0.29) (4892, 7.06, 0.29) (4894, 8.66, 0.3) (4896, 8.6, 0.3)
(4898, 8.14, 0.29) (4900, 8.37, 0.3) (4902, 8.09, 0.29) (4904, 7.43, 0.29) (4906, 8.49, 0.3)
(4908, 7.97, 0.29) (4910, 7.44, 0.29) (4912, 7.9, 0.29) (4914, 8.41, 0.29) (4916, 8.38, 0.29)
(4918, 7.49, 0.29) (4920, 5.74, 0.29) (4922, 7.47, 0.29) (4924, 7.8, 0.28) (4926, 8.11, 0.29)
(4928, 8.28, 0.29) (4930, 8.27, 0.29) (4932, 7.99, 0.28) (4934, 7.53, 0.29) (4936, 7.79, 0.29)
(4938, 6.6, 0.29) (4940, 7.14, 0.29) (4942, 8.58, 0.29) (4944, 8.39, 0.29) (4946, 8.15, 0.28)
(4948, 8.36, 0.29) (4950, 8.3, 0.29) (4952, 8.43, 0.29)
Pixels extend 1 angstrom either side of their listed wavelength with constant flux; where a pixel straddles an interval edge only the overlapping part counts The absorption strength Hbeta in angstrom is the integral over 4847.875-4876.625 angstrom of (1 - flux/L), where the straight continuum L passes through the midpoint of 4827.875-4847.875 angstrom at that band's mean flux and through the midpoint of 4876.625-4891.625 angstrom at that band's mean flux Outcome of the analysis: 2.1 angstrom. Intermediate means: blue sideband 8.12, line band 7.33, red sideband 7.75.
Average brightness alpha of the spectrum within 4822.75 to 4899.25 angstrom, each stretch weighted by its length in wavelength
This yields 7.77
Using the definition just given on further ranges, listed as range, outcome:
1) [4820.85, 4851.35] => 8.23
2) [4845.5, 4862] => 7.59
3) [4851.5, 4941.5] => 7.63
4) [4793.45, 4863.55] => 8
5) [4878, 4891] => 7.78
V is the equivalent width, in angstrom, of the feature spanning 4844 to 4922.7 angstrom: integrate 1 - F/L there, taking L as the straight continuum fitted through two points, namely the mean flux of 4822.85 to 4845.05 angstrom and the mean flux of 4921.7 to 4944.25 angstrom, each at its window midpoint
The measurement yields 2.7 angstrom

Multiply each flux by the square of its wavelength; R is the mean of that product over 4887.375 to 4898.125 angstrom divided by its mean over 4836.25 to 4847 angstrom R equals 0.99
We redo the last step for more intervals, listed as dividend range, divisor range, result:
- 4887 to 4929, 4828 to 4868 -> 1.04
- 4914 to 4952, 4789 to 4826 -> 1.00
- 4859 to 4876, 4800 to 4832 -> 0.86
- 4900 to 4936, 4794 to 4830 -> 0.99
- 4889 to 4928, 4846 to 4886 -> 1.05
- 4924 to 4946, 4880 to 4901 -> 1.01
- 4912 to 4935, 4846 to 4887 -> 1.06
